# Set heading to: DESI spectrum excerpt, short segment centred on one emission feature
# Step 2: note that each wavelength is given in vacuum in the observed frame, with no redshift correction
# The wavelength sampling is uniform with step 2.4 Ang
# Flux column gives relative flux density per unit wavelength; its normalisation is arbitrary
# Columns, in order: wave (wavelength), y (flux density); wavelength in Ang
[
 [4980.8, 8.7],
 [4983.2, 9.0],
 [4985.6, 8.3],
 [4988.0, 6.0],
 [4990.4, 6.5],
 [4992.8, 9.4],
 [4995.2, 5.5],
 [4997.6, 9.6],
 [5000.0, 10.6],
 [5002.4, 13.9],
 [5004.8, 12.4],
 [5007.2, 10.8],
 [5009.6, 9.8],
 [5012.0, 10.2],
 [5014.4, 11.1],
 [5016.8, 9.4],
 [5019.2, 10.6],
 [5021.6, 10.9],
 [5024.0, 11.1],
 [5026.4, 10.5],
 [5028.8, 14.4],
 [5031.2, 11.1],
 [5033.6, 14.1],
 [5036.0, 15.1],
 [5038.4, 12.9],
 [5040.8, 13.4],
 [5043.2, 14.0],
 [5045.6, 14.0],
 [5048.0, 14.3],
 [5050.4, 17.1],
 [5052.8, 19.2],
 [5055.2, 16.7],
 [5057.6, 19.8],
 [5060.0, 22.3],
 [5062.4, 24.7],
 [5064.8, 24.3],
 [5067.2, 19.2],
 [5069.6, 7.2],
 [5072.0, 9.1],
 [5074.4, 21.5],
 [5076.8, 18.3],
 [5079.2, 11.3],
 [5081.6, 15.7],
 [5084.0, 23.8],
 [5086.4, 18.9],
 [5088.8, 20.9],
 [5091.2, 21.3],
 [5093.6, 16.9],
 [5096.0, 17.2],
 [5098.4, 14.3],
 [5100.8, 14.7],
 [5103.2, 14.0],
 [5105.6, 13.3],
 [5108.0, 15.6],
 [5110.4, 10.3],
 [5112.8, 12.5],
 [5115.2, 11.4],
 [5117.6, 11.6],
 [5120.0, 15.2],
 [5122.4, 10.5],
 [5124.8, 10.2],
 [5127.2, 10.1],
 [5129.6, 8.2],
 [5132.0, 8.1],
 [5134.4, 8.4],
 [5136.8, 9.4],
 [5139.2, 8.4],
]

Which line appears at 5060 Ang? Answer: C IV 1549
